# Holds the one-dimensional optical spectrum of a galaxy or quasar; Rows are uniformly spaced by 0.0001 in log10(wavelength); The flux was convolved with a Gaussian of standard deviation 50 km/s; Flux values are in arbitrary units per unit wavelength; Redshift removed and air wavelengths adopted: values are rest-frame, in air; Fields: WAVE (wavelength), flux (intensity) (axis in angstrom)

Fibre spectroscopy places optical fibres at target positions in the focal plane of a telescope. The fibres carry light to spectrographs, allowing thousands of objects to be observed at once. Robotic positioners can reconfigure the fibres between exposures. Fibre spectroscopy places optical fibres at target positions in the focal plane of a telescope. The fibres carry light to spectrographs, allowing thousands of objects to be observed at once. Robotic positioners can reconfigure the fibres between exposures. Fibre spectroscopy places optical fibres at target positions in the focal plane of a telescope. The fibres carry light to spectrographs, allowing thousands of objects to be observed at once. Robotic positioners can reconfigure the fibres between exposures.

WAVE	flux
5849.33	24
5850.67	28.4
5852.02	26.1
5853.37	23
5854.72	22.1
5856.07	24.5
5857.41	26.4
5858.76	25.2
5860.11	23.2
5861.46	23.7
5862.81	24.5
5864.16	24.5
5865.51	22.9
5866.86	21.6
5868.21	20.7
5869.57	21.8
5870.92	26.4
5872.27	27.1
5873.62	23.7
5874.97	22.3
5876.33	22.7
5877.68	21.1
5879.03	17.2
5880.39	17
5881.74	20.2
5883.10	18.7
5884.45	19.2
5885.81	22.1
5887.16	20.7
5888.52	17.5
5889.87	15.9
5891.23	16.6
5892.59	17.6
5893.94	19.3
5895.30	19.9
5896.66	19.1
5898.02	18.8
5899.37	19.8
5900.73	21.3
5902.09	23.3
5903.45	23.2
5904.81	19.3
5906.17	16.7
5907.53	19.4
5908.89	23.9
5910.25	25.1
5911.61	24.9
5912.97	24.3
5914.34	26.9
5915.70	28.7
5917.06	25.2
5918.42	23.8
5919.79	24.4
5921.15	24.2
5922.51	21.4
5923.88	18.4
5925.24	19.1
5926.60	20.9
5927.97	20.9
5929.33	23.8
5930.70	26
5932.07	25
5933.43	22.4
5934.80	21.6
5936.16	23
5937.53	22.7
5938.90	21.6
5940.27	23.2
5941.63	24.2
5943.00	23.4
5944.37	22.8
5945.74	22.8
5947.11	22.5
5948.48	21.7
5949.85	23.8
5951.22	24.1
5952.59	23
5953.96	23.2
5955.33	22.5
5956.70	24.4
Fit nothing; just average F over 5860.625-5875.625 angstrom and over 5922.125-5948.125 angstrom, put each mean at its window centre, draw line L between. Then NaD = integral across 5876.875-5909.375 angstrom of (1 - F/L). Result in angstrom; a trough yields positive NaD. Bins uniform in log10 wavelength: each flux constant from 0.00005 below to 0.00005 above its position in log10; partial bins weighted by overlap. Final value 5.1 angstrom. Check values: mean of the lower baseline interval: 23.6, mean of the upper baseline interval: 22.4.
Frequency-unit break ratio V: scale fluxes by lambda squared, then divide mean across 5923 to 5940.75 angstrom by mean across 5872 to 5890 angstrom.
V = 1.11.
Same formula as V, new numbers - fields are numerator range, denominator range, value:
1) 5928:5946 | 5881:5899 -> 1.25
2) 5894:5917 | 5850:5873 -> 0.93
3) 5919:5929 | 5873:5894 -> 1.12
